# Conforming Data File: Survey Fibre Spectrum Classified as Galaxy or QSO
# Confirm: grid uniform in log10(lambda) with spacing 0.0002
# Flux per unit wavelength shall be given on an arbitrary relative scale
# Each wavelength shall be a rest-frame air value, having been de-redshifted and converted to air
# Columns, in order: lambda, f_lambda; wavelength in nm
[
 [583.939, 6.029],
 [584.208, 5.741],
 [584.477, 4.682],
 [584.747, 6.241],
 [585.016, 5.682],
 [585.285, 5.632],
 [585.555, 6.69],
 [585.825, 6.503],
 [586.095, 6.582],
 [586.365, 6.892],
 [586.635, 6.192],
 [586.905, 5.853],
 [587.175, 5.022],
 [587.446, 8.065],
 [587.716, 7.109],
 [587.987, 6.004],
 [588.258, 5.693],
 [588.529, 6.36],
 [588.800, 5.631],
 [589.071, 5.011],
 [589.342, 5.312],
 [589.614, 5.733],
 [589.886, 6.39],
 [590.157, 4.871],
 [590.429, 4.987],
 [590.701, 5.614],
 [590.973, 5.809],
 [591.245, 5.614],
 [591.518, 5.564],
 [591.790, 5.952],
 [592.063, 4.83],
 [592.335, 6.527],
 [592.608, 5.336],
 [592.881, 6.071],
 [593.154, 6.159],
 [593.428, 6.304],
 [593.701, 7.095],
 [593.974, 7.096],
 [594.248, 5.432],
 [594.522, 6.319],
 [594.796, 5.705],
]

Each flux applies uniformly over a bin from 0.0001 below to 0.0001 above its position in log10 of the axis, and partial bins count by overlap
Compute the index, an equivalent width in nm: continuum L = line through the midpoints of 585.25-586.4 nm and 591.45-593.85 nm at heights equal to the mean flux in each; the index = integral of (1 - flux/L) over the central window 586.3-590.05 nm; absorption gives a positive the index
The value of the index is 0.15 nm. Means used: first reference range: 6.49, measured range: 6.07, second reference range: 6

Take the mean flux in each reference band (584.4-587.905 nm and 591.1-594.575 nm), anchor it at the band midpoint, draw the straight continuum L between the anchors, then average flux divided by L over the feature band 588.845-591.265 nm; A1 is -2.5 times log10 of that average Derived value 0.12 mag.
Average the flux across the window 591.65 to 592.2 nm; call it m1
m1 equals 5.4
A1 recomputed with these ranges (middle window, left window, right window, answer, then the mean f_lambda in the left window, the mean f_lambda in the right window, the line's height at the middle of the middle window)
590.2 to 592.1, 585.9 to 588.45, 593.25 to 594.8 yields 0.16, 6.38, 6.37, 6.38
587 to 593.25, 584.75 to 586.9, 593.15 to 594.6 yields 0.10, 6.28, 6.42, 6.36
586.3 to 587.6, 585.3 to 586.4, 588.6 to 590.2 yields -0.03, 6.53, 5.56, 6.23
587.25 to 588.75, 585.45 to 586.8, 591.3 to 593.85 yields -0.02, 6.55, 5.98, 6.38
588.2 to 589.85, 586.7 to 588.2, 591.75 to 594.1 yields 0.12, 6.36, 6.16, 6.3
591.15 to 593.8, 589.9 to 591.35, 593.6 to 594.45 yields 0.02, 5.46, 6.5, 6.03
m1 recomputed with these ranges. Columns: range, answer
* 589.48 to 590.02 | 6.06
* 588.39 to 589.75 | 5.61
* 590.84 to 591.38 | 5.71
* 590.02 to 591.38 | 5.38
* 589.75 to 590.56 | 5.42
